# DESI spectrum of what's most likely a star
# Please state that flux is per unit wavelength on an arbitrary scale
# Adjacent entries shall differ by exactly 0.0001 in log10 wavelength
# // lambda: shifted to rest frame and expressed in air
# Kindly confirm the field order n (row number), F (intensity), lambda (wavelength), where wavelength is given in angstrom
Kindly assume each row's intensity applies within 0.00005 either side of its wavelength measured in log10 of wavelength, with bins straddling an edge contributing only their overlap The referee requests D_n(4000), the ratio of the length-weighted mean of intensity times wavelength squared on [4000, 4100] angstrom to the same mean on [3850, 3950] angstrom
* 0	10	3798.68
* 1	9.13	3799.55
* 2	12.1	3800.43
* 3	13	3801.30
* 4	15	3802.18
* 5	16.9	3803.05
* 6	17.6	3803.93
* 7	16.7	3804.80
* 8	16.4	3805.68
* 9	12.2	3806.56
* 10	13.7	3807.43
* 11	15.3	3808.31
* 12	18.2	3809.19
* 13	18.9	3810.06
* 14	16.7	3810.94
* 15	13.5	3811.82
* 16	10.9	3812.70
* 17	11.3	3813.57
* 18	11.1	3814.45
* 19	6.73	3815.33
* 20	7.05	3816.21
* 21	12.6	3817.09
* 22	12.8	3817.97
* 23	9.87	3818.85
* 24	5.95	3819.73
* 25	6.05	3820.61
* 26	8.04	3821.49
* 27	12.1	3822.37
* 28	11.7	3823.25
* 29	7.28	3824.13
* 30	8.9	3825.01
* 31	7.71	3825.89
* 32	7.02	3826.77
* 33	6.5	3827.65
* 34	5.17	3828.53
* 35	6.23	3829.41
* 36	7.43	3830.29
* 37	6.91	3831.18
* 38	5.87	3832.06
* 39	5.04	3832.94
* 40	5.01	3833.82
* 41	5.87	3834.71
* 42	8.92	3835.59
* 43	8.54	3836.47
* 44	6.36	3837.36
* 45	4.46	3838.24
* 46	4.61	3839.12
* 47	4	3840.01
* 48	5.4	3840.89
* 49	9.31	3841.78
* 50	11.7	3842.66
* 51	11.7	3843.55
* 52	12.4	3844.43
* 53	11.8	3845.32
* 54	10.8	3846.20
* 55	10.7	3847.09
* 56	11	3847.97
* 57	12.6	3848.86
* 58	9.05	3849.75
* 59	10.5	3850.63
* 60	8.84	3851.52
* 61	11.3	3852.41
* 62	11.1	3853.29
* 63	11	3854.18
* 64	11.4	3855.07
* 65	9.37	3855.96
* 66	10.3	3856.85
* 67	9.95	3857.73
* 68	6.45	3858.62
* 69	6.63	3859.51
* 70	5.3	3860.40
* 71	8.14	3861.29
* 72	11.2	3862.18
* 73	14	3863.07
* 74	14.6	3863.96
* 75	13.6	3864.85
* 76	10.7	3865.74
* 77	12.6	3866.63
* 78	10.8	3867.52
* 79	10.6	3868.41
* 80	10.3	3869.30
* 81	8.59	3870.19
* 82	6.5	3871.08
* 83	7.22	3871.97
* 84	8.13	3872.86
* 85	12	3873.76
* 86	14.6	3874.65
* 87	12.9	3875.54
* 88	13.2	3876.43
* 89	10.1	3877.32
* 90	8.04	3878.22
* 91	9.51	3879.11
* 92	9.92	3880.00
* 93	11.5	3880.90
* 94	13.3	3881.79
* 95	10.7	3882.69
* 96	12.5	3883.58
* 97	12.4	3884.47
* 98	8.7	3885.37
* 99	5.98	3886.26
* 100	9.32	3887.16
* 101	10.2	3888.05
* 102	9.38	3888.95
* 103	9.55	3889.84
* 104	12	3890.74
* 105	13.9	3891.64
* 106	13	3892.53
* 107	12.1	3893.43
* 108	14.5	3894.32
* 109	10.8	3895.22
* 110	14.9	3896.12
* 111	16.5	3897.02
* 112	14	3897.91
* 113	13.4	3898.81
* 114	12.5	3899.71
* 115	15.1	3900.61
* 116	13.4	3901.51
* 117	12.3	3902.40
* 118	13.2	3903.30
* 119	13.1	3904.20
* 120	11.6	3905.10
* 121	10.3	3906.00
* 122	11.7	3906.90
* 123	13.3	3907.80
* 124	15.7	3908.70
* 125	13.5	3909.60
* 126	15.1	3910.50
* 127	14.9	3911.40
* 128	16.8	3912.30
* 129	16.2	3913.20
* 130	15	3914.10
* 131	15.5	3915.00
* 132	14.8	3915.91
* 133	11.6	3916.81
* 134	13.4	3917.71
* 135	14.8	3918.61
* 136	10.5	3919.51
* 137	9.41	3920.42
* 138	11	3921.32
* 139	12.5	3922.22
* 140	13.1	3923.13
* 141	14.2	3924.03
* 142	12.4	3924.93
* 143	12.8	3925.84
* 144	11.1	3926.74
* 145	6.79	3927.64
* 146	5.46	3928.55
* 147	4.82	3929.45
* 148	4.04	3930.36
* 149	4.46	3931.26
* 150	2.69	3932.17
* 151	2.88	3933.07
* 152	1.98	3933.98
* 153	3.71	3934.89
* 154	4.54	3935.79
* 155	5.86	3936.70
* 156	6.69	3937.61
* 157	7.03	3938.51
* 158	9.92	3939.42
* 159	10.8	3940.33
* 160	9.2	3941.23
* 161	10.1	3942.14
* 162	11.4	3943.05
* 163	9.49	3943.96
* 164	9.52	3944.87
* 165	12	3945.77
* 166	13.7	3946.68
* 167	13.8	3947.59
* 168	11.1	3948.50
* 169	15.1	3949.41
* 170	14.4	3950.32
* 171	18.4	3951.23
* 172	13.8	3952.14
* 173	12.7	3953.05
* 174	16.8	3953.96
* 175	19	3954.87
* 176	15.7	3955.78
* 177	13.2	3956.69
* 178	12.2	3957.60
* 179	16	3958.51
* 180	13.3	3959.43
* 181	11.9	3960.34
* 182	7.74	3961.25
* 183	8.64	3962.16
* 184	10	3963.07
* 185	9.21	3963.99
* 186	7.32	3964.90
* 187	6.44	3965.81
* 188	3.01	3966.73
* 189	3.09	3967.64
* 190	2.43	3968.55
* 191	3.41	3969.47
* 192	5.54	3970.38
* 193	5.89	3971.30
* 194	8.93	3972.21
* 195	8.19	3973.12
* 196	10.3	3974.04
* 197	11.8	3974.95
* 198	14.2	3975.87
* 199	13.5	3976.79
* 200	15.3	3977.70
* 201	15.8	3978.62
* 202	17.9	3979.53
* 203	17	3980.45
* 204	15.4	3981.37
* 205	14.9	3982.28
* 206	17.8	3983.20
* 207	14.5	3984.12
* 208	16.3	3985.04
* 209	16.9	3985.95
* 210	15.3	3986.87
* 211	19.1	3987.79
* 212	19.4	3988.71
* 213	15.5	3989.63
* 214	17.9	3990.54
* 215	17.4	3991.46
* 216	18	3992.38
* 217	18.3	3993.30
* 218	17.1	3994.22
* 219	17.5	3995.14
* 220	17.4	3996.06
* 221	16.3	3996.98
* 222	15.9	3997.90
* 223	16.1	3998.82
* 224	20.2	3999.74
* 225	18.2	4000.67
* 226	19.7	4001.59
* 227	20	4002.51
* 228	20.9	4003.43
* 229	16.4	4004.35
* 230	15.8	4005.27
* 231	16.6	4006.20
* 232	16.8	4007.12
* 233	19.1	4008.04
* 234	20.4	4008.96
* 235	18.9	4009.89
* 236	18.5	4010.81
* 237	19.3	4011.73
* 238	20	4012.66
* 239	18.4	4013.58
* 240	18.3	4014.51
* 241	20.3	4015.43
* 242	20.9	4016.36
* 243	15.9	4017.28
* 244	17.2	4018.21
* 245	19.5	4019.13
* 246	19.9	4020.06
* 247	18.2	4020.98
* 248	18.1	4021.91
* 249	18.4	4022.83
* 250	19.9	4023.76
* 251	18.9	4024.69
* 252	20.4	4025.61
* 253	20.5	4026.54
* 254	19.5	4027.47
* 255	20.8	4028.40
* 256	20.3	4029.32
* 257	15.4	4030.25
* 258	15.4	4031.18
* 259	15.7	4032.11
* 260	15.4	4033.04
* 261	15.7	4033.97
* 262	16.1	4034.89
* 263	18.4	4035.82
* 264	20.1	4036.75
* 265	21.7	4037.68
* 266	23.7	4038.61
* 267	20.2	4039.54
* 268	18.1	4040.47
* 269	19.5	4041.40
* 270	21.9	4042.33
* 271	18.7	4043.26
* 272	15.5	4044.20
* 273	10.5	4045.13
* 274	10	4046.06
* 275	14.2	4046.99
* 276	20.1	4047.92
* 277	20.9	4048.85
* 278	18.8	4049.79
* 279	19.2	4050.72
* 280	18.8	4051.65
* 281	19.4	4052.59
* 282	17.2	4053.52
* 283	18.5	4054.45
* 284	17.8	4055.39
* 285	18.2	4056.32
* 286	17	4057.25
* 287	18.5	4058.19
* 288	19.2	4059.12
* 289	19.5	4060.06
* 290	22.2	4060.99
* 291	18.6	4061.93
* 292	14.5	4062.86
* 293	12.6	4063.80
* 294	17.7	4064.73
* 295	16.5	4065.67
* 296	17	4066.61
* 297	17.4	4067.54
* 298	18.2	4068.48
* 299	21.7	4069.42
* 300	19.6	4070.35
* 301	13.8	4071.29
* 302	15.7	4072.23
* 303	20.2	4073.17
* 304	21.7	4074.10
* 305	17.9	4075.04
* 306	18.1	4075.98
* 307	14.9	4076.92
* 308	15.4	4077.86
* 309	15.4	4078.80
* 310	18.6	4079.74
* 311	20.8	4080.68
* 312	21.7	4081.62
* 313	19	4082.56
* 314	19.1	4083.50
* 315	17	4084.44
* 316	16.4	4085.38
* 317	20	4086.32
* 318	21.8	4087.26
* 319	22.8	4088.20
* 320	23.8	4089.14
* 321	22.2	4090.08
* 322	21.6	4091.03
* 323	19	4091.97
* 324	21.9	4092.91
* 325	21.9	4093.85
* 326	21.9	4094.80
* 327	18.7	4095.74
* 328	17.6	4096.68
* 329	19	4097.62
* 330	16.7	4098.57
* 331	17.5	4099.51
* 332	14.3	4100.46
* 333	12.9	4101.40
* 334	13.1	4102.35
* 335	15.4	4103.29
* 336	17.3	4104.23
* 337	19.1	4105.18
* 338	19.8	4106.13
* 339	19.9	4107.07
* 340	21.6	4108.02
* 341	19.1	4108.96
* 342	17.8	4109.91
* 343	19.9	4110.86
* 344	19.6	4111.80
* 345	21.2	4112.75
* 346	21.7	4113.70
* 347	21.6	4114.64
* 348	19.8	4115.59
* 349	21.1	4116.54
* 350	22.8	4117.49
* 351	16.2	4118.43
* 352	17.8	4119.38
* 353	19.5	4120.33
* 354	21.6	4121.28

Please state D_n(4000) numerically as 1.8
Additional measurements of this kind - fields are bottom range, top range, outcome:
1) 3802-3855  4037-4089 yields 2.04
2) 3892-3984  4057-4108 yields 1.74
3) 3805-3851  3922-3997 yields 1.29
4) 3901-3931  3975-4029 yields 1.53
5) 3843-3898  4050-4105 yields 1.87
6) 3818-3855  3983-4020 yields 2.30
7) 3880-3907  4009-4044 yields 1.68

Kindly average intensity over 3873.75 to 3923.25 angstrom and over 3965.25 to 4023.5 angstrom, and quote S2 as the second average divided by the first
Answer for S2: 1.25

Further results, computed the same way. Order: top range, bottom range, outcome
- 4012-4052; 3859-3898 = 1.67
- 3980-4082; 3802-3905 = 1.69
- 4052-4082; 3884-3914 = 1.41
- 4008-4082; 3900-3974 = 1.71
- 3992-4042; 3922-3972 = 1.95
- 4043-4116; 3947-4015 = 1.26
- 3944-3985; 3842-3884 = 1.12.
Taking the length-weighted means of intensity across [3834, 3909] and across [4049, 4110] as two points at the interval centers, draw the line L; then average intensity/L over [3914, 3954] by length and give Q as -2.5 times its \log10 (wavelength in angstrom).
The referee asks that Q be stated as 0.26 mag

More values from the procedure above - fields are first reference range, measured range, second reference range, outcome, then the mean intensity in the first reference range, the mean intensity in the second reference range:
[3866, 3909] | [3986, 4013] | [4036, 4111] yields -0.15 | 11.6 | 18.4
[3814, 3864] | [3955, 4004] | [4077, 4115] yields 0.06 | 8.77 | 19.1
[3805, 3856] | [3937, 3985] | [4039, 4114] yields 0.24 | 9.74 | 18.4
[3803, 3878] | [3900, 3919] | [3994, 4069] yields -0.07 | 10.1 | 18.2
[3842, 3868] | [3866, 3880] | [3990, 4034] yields 0.12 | 10.7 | 18.3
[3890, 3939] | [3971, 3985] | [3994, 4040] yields 0.16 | 11.2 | 18.5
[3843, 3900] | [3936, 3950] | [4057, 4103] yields 0.29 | 10.9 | 18.4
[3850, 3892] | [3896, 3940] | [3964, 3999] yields 0.05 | 10.4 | 13.3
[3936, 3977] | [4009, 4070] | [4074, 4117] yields -0.18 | 10.4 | 19.1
